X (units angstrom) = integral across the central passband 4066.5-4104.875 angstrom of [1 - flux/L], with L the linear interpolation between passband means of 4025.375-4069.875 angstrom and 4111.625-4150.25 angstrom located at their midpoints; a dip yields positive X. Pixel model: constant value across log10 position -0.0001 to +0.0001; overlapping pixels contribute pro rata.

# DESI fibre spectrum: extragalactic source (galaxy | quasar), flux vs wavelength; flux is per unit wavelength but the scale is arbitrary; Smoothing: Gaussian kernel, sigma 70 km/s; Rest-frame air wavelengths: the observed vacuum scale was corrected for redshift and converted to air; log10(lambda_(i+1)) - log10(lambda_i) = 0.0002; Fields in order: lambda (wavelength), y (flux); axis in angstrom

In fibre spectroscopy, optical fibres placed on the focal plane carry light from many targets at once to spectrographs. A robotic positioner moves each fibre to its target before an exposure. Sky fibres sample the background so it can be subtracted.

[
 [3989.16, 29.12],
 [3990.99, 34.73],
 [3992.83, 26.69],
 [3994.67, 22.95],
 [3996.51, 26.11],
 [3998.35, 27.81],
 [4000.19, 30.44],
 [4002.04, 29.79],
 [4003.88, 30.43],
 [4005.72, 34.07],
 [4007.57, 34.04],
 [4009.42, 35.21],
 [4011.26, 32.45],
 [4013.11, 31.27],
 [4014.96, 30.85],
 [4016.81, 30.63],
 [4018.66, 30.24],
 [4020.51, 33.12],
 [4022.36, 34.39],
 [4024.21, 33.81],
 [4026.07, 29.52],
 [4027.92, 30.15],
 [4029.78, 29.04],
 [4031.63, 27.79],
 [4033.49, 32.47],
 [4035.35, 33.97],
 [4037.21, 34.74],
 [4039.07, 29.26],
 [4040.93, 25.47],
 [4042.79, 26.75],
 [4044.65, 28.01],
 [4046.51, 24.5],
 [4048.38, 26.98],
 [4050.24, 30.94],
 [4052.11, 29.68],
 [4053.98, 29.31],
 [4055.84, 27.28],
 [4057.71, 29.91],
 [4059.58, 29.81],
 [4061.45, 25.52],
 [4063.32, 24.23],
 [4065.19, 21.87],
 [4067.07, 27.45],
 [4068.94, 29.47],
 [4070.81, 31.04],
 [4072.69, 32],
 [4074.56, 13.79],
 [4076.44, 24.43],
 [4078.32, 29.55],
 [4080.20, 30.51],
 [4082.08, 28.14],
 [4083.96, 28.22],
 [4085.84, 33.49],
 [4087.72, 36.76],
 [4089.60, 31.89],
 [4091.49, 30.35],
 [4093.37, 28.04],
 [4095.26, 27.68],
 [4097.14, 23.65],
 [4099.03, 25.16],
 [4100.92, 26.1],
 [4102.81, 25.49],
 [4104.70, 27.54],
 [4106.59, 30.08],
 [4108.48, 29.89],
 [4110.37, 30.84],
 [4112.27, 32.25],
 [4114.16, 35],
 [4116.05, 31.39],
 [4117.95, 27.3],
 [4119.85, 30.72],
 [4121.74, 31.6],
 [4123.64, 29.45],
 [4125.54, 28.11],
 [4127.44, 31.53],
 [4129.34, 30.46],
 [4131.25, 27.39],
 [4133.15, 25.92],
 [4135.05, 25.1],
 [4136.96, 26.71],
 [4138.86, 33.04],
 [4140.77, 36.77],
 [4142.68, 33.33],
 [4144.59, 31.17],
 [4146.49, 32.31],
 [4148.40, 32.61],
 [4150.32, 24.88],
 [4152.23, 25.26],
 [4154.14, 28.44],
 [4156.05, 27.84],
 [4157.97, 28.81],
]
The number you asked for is 1.6 angstrom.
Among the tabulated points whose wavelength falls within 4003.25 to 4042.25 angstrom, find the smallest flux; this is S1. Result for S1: 25.47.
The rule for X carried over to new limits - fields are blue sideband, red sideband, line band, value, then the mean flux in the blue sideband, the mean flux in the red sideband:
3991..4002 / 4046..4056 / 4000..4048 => -4.8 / 27.7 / 28.3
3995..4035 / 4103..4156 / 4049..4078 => 3.2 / 31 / 29.9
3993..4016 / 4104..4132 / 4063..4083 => 2.4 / 30.3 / 30.3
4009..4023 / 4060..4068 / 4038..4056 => -0.2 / 32.1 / 25.1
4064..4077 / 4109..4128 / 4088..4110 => 0.4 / 25.7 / 30.8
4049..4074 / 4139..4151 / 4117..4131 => 0.6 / 28.1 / 32.1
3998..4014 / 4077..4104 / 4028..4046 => 0.7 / 31.9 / 28.8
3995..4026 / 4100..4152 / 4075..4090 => 0.3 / 31.3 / 29.8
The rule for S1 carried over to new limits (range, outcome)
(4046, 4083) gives 13.79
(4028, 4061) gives 24.5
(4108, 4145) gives 25.1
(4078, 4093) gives 28.14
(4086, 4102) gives 23.65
